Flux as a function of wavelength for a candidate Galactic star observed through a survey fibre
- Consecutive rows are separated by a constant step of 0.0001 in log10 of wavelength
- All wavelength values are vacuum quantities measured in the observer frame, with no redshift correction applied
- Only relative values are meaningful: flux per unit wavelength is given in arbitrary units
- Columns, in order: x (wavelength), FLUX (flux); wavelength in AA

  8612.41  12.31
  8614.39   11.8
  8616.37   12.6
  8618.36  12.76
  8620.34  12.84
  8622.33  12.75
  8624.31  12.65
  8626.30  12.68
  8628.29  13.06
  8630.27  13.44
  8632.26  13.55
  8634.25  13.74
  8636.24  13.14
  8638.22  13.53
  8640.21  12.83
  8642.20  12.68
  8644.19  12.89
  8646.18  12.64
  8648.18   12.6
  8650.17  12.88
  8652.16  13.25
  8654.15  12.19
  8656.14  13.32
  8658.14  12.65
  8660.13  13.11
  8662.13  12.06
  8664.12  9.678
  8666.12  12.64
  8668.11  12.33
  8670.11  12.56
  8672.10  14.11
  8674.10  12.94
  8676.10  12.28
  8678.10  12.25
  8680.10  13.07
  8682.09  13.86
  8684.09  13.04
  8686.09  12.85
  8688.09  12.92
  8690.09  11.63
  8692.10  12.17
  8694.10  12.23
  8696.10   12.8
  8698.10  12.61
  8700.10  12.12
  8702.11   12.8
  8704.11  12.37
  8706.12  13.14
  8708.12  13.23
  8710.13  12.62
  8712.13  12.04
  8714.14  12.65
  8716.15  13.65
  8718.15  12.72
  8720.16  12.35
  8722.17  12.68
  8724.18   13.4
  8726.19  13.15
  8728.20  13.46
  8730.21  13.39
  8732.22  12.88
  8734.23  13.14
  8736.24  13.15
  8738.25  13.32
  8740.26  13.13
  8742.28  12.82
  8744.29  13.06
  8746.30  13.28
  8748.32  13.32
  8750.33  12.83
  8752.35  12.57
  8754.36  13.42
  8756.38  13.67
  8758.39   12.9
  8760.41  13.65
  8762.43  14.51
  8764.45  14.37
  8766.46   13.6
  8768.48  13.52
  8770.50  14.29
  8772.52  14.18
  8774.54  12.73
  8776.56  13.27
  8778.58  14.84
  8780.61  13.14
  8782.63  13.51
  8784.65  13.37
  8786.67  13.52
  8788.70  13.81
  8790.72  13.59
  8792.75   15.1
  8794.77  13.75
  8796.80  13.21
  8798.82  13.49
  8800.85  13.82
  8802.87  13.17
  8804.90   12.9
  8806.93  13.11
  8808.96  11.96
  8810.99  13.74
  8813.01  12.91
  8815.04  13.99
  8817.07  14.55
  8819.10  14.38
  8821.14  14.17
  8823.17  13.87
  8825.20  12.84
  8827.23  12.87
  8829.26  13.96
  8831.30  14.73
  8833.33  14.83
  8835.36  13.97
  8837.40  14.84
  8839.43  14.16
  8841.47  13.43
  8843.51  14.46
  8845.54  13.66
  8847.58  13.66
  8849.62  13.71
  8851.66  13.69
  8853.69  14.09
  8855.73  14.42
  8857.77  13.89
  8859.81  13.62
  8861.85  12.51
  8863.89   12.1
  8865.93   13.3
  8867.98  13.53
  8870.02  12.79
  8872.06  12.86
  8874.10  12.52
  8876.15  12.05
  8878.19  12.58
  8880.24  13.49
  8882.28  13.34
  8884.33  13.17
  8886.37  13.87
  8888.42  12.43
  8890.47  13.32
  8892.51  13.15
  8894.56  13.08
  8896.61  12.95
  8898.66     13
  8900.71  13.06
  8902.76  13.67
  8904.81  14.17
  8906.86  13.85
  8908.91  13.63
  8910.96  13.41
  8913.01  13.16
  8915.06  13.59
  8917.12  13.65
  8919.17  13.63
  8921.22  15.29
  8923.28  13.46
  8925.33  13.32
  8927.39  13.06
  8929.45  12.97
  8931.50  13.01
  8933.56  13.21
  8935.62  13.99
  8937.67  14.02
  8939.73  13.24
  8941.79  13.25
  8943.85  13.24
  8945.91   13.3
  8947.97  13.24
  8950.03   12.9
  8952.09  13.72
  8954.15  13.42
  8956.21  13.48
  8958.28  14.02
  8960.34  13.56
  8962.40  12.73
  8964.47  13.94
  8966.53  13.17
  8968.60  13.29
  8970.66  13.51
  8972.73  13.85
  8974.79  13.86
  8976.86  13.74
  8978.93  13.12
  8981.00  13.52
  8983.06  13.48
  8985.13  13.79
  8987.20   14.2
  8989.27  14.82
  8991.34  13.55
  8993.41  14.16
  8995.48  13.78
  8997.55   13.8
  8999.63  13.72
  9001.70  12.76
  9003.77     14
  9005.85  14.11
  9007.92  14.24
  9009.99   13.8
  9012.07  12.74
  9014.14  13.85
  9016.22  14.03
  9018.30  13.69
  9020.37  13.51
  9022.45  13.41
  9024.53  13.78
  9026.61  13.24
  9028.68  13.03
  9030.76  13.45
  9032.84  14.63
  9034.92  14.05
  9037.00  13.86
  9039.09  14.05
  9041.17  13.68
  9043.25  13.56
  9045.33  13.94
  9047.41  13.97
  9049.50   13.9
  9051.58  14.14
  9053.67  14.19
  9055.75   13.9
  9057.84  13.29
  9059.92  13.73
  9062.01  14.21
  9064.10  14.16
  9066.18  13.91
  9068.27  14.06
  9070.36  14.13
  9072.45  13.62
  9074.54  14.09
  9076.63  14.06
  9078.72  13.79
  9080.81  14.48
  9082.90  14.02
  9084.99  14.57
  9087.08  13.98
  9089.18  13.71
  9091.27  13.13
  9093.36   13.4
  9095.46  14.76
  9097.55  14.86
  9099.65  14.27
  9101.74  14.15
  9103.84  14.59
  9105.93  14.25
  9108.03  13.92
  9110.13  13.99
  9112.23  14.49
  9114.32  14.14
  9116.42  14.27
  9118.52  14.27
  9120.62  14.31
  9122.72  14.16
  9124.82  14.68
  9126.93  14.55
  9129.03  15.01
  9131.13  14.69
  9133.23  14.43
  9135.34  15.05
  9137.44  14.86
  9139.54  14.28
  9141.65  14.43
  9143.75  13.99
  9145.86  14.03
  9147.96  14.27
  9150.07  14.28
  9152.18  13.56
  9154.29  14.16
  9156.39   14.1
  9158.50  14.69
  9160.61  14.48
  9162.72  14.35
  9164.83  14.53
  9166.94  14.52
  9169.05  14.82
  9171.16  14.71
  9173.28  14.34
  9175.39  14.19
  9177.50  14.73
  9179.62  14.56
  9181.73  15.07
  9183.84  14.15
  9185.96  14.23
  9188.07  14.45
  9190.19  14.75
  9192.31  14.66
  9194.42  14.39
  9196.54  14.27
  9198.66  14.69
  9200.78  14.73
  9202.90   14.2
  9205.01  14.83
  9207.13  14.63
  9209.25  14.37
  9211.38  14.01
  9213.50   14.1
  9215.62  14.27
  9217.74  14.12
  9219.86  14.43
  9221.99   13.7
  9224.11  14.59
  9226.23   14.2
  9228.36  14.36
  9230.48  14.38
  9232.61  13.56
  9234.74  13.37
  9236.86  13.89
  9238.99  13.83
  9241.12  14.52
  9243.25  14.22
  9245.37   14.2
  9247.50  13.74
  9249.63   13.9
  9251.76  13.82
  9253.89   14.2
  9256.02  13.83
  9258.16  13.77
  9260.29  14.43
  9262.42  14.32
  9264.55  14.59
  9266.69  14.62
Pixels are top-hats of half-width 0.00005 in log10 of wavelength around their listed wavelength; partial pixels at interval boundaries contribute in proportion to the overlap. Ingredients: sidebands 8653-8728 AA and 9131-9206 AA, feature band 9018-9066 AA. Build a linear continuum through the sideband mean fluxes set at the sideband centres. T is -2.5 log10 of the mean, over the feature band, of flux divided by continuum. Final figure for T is 0.01 mag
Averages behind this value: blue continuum 12.7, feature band 13.8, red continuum 14.5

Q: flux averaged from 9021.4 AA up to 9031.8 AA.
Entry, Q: 13.4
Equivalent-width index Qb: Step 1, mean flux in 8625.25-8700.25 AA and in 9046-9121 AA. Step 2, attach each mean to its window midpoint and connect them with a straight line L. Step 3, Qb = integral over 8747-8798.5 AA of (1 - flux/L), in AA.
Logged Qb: -2.1 AA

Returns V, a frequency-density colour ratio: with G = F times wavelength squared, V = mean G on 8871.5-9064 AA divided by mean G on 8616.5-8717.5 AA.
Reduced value 1.1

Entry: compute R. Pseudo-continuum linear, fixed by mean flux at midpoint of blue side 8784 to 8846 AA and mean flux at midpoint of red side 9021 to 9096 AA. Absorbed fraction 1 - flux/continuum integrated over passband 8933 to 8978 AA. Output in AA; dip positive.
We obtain 1.1 AA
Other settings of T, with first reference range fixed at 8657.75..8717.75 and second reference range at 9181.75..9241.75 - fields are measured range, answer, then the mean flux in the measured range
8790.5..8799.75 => -0.07 mag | 13.9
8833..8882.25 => -0.03 mag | 13.5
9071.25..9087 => -0.02 mag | 14.1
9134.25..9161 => -0.02 mag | 14.3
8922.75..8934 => 0.02 mag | 13.2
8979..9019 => -0.01 mag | 13.8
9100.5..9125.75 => -0.02 mag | 14.3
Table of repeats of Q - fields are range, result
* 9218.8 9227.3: 14.2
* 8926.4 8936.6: 13.2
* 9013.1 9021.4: 13.8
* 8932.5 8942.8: 13.5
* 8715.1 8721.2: 12.9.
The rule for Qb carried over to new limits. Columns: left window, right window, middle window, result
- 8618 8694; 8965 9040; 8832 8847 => -1.0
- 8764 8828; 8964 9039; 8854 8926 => 1.8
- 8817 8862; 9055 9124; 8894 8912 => 0.7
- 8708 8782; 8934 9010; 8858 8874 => 0.6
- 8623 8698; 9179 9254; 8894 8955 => 0.1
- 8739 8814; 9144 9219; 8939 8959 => 0.7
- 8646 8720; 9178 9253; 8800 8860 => -3.2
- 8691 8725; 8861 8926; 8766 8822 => -3.0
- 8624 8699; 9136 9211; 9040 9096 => 0.6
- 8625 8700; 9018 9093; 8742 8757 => -0.1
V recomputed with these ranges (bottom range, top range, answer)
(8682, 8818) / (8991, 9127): 1.13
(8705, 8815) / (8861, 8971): 1.03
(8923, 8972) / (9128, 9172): 1.13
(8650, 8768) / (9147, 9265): 1.24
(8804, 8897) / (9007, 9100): 1.08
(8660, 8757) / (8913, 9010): 1.13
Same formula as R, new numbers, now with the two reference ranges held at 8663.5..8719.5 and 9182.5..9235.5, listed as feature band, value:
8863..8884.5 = 0.6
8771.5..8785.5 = -0.7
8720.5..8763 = -1.3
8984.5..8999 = -0.4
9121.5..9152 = -0.8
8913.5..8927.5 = -0.4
